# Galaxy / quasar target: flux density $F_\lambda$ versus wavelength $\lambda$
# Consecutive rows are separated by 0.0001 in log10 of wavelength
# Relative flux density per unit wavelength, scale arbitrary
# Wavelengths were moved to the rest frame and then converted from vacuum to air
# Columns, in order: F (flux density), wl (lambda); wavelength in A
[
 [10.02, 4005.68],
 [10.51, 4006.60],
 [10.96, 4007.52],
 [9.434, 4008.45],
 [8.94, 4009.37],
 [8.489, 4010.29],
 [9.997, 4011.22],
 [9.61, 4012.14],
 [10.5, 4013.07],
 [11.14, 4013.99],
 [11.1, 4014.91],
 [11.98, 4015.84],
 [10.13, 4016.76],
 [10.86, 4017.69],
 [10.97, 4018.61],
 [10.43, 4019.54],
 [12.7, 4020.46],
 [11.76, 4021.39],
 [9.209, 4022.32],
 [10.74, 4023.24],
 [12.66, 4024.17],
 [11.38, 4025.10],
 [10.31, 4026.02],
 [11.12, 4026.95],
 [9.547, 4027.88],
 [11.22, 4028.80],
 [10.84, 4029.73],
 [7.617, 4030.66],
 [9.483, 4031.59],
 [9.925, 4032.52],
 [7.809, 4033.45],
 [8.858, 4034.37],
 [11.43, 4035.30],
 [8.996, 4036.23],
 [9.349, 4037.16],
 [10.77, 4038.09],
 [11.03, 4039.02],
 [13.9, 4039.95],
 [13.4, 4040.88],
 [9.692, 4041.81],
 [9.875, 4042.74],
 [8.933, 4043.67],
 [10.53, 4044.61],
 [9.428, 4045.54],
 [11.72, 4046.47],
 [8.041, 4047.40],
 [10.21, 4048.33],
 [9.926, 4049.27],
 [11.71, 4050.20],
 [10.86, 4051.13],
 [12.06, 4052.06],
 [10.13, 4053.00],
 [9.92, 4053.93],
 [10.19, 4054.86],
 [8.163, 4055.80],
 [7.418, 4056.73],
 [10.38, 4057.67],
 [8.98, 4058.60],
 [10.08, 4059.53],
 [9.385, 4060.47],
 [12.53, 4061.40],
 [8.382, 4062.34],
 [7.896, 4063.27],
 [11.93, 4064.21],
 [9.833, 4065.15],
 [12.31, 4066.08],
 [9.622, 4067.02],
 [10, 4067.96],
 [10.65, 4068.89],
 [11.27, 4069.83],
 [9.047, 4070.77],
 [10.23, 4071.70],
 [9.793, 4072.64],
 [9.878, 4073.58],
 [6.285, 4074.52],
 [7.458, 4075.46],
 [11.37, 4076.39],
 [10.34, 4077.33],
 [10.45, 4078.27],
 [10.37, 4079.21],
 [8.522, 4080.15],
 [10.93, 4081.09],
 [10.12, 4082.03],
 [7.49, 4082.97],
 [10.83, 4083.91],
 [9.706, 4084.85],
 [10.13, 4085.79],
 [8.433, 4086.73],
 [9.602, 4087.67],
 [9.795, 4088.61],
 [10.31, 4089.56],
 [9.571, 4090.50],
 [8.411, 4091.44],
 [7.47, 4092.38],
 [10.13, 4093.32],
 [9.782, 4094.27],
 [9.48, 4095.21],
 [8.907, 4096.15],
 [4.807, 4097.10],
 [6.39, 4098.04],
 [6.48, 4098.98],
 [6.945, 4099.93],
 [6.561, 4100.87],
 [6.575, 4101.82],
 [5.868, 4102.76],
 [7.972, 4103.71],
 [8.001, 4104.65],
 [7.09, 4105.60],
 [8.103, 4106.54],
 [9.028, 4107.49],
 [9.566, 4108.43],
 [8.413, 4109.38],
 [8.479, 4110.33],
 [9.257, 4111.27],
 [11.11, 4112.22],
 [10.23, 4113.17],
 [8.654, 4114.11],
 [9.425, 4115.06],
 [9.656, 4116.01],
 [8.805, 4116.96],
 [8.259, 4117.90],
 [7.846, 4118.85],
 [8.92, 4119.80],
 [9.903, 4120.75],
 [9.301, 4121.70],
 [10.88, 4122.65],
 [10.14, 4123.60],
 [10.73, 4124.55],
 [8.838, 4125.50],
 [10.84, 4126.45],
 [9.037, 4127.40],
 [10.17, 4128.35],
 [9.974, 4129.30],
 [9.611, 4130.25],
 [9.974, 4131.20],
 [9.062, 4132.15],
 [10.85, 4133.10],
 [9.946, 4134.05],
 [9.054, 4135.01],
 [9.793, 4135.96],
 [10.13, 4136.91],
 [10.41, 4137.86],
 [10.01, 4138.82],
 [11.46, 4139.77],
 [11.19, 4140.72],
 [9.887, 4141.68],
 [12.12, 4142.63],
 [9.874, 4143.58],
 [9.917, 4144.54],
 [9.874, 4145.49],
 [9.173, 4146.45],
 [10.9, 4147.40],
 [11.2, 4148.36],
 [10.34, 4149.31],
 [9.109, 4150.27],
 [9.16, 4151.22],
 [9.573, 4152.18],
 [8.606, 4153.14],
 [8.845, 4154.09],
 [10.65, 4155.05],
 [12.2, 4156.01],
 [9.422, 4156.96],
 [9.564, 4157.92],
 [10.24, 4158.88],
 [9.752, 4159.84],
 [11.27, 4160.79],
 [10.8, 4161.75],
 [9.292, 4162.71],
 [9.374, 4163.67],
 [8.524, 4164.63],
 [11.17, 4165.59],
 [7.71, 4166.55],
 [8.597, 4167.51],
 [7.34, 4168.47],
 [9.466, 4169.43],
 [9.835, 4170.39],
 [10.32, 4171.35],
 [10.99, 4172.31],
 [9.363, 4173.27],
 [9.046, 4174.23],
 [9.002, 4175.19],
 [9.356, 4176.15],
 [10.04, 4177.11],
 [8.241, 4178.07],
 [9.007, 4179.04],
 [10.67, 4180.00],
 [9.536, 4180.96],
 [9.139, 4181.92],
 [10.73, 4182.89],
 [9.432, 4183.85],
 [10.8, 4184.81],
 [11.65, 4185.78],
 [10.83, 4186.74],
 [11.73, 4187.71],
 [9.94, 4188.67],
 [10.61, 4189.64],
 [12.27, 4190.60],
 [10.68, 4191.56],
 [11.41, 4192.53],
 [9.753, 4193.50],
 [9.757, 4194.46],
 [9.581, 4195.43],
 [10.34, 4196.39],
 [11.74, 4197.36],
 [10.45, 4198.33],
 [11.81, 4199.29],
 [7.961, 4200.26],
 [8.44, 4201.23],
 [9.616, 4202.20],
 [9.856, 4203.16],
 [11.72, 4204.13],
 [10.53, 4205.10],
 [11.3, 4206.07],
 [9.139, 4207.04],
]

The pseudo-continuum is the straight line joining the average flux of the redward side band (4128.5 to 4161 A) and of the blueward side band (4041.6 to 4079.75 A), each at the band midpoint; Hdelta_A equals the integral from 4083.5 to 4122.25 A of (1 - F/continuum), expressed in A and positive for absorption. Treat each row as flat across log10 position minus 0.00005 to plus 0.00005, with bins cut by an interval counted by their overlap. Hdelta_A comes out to 5.3 A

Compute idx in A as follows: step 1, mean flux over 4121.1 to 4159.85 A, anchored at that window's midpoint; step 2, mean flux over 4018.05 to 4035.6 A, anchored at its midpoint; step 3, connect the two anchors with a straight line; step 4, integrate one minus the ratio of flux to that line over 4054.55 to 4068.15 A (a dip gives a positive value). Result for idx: 0.67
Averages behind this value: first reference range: 10.4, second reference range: 10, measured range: 9.79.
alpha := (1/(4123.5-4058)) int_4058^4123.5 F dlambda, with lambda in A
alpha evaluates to 9.14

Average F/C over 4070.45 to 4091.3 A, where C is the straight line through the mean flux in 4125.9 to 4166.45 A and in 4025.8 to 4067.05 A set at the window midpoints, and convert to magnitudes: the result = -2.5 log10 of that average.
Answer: 0.059 mag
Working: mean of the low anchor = 10.1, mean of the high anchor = 10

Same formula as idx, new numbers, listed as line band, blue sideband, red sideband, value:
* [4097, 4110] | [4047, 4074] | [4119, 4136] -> 3.3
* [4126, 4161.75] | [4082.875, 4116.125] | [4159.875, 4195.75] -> -2.9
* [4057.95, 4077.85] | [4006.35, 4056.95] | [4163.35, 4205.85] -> 0.7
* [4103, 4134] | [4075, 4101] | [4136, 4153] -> 1.1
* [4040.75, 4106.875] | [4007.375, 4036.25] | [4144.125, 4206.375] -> 5.6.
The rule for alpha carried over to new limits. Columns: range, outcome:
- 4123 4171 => 9.9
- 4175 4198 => 10.3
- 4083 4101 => 8.63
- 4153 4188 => 9.8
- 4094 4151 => 9.24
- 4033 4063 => 10.1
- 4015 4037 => 10.4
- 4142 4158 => 10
